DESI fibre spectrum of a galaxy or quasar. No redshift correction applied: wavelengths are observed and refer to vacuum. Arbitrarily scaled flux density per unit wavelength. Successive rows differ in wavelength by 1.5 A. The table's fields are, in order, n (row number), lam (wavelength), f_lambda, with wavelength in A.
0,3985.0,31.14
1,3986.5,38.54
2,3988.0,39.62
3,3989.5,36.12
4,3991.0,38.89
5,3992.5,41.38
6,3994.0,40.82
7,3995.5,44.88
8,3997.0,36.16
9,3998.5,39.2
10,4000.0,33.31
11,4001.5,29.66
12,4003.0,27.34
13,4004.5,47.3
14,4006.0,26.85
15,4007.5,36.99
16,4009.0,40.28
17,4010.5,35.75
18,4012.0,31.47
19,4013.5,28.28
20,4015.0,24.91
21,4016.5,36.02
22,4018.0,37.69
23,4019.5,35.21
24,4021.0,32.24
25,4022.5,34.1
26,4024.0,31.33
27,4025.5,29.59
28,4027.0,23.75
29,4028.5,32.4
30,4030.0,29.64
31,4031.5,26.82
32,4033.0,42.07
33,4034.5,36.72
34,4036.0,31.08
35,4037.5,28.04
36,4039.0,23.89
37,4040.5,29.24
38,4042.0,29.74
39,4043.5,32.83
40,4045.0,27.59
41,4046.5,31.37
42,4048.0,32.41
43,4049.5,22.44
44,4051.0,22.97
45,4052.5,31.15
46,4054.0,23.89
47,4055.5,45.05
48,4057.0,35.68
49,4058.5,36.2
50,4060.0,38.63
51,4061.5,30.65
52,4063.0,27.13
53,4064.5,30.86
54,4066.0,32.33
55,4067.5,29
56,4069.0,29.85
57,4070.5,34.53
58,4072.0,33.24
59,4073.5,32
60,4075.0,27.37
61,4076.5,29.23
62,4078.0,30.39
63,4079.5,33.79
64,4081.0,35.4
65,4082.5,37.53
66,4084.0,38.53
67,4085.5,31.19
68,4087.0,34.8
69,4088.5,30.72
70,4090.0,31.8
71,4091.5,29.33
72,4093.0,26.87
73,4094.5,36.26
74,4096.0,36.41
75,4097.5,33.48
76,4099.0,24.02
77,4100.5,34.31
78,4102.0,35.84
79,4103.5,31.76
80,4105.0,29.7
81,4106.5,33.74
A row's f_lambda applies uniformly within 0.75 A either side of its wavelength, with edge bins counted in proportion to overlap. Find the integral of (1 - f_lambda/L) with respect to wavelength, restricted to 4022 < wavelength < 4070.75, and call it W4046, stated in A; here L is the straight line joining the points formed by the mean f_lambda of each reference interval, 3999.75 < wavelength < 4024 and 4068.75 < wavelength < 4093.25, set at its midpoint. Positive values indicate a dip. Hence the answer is 2.9 A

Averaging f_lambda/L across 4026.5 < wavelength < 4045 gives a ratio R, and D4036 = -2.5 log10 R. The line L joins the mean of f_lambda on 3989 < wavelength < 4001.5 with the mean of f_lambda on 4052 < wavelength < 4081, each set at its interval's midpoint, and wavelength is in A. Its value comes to 0.146 mag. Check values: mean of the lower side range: 38.3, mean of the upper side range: 32.2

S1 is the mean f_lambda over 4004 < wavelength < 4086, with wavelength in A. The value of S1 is 32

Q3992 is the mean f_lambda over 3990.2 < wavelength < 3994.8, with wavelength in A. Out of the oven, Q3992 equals 40.4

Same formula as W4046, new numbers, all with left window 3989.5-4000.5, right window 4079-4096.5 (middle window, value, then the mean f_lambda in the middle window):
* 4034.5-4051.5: 3.50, 28.8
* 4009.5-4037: 3.84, 32.2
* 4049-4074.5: 2.56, 31.6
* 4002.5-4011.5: 0.60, 35.9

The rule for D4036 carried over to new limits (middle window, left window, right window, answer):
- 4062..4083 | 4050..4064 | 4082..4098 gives 0.04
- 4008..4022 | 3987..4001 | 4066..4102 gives 0.11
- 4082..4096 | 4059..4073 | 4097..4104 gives -0.04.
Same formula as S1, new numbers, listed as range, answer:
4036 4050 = 28.9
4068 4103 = 32.4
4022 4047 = 30.6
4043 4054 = 28.3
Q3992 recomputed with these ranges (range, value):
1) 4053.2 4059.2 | 35.2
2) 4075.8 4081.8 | 32.3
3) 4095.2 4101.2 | 32.1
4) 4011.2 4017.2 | 30.2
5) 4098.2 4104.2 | 31.5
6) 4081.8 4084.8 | 37.9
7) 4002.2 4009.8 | 35.7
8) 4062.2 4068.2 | 29.8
